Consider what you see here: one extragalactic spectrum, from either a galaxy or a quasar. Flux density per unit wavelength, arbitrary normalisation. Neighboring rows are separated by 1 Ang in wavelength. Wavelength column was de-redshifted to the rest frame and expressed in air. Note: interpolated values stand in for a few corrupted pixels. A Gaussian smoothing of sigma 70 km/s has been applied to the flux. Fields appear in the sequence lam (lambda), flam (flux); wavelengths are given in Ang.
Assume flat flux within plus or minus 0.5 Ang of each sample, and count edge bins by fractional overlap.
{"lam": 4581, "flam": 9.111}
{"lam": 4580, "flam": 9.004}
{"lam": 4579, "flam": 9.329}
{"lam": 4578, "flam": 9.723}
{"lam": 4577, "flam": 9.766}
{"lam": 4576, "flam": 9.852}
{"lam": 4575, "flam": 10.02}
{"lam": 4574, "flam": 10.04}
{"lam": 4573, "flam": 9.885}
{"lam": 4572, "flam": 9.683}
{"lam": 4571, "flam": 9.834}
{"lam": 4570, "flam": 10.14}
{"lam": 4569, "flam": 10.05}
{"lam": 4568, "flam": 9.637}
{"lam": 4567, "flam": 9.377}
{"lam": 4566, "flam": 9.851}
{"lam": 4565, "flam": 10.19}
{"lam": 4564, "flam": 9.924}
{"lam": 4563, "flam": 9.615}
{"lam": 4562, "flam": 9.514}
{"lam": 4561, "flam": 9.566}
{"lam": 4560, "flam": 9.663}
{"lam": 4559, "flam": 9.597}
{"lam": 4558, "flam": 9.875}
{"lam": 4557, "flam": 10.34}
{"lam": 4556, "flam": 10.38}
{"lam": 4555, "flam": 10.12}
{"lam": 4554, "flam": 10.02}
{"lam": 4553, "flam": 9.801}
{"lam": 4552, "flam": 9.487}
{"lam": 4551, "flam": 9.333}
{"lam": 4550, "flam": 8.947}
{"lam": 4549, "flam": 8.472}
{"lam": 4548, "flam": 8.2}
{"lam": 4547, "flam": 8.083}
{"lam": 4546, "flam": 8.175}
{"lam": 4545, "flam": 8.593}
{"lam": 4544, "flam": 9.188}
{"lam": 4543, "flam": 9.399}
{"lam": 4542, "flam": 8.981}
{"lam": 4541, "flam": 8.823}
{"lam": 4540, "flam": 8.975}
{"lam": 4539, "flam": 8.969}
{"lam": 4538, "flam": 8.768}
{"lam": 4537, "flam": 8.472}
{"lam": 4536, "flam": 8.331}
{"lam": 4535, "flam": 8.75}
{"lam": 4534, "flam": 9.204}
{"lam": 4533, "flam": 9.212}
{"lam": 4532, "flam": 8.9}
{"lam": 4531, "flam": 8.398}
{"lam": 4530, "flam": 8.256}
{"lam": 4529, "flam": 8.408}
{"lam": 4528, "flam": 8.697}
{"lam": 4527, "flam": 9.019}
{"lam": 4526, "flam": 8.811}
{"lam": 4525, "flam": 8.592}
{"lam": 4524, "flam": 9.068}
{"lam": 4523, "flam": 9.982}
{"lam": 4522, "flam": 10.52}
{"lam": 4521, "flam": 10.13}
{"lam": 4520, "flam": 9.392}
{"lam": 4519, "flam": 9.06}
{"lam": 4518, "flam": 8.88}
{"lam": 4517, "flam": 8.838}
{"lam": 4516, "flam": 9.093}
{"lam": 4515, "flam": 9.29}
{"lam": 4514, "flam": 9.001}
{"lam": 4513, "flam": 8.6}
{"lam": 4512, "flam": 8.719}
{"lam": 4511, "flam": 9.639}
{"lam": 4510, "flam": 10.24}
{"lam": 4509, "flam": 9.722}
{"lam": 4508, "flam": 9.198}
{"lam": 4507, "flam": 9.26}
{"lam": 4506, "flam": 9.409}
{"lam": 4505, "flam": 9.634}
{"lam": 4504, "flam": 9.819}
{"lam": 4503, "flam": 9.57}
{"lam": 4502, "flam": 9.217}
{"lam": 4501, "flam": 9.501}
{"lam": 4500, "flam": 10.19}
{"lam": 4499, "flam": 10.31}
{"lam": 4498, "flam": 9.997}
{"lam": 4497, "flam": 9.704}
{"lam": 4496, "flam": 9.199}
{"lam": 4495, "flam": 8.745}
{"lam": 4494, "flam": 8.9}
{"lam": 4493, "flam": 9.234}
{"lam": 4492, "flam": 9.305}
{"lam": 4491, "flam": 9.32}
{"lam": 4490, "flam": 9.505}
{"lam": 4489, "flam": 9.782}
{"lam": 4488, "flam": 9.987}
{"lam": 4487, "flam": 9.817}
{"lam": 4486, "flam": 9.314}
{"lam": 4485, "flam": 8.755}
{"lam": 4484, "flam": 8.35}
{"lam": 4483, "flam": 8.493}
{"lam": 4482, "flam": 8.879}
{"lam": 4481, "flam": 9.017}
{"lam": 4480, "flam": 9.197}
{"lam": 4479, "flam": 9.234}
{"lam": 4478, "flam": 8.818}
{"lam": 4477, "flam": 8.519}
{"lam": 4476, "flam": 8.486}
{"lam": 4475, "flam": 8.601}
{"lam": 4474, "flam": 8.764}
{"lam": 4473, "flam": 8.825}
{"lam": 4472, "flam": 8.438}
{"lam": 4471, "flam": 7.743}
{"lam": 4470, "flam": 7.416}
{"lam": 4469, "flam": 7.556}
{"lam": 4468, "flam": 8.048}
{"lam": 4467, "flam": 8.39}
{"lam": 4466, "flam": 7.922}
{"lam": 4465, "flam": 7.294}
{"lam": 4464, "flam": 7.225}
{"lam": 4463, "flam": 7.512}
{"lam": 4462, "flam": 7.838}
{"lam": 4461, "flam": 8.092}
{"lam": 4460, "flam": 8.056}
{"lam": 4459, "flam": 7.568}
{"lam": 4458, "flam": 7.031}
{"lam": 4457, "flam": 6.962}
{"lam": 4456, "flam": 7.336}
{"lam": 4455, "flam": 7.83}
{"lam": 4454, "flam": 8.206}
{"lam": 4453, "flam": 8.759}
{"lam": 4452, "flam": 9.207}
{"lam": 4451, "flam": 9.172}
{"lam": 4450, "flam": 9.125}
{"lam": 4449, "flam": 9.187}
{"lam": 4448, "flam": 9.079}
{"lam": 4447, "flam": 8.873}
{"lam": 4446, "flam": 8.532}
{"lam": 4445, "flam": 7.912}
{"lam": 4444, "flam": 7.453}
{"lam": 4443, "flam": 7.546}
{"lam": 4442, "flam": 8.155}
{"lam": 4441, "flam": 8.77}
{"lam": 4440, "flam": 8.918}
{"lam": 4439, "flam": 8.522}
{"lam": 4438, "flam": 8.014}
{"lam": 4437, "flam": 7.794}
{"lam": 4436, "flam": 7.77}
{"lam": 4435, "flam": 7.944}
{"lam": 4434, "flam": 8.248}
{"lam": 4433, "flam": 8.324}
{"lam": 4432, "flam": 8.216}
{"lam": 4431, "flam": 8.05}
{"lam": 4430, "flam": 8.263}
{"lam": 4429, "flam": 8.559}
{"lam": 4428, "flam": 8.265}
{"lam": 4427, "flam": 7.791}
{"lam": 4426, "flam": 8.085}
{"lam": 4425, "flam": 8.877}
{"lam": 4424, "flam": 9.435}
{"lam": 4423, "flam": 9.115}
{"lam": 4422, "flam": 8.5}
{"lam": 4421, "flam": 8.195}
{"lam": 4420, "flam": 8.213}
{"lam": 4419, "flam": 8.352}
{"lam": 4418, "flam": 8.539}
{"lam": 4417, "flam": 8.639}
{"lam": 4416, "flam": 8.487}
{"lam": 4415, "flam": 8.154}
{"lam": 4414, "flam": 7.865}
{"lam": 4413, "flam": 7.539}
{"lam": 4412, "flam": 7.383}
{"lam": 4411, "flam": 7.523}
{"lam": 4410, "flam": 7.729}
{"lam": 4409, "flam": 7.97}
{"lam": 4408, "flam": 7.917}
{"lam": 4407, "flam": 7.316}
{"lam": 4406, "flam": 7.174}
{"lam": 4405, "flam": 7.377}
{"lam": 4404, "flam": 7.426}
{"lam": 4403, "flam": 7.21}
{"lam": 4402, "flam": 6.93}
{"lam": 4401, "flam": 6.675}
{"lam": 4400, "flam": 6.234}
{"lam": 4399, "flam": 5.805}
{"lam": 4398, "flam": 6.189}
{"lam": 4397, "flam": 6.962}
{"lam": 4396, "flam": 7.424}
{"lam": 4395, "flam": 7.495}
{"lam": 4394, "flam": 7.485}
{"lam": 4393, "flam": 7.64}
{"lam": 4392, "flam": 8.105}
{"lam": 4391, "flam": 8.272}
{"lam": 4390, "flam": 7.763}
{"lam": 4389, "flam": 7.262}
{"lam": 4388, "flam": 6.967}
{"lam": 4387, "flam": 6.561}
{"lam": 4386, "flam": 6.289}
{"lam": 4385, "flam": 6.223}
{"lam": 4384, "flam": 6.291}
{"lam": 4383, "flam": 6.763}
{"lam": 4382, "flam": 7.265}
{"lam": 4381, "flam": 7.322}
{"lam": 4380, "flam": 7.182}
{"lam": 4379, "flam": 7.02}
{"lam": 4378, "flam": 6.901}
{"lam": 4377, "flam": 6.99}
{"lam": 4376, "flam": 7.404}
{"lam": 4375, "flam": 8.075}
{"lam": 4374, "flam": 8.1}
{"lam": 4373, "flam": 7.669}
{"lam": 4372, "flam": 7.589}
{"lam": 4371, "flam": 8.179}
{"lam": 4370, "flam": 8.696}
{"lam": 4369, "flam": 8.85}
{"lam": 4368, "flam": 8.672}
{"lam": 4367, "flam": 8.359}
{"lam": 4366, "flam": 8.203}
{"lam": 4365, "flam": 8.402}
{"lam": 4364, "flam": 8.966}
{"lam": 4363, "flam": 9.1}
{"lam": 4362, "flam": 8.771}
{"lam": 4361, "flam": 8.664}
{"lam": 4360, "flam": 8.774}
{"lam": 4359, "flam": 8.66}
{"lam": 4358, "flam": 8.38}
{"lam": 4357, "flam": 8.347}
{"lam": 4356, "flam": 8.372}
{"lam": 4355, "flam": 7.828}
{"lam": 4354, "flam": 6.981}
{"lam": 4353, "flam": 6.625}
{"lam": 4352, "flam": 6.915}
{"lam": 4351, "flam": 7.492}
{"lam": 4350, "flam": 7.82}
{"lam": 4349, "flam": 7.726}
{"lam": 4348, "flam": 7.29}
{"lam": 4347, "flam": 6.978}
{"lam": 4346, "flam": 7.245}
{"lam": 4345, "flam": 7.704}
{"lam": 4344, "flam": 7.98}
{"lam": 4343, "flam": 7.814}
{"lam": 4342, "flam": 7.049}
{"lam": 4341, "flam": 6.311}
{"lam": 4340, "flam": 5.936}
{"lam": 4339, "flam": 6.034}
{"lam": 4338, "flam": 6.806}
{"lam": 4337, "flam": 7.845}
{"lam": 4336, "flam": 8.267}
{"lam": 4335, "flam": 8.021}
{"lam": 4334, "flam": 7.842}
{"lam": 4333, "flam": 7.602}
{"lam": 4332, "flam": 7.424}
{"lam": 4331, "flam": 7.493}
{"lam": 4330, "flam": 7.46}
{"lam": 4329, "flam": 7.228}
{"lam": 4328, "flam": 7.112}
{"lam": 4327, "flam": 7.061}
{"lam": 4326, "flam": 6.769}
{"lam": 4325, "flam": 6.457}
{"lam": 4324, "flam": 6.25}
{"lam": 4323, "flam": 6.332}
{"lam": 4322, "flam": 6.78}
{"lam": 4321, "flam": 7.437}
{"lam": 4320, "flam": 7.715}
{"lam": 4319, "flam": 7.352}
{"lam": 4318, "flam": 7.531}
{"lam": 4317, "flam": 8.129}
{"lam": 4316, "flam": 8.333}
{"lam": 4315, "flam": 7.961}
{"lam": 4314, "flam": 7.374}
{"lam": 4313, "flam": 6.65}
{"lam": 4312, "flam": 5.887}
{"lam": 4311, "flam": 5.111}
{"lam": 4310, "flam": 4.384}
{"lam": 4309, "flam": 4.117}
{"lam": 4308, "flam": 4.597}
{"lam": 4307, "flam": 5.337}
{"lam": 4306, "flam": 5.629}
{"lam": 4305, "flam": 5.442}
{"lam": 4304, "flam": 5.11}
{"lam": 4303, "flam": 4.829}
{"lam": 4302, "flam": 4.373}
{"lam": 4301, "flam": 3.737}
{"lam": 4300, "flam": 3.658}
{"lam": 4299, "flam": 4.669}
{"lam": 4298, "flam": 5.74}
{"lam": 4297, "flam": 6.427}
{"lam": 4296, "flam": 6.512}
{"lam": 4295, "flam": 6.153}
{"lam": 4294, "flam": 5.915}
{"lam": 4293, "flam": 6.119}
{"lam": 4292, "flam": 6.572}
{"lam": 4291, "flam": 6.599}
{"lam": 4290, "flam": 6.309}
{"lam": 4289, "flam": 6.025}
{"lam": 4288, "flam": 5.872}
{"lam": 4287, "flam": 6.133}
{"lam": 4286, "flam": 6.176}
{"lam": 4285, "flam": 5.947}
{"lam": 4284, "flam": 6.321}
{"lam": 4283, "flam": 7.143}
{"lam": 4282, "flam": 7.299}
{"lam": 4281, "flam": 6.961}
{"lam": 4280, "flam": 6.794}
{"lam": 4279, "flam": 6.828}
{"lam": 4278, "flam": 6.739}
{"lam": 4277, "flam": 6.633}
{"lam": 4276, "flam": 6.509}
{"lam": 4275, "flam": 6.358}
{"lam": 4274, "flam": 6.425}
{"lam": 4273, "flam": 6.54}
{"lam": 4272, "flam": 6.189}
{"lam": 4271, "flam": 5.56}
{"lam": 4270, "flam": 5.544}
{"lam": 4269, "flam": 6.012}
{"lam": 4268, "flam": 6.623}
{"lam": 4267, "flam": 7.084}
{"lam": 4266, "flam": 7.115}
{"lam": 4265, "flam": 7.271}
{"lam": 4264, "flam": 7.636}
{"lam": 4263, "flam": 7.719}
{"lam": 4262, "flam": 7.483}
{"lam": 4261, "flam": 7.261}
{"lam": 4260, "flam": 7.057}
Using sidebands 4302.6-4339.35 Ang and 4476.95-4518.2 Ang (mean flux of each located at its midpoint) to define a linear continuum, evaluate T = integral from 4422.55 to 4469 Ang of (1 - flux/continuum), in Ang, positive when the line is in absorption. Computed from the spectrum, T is 1.83 Ang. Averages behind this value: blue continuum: 6.7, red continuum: 9.3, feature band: 8.19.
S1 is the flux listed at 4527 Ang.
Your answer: 9.019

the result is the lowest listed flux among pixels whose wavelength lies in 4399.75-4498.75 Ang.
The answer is 6.234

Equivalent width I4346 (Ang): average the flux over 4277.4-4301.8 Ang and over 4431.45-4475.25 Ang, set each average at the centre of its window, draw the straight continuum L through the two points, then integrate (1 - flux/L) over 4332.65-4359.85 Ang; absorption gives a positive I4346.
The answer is -2.8 Ang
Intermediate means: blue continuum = 6.09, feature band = 7.49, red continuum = 8.14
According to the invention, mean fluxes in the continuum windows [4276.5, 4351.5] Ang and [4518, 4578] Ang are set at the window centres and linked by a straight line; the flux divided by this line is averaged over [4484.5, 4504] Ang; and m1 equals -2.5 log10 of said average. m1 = -0.10 mag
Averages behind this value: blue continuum 6.57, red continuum 9.33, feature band 9.5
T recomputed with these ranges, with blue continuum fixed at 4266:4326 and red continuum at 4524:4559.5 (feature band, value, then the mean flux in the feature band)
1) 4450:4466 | 0.3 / 7.91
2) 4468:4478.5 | -0.1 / 8.3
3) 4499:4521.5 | -1.9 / 9.4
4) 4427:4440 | -0.7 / 8.18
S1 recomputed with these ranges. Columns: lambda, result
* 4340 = 5.936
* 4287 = 6.133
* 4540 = 8.975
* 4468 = 8.048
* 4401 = 6.675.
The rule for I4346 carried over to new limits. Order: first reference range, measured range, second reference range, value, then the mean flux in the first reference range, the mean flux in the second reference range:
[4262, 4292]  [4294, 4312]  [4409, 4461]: 4.61 Ang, 6.58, 8.23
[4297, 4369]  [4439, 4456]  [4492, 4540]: -0.25 Ang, 7.01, 9.21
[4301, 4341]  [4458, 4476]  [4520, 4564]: 0.74 Ang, 6.58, 9.17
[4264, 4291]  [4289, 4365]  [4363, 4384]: 3.69 Ang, 6.5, 7.82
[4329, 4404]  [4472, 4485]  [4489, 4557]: -0.04 Ang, 7.51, 9.21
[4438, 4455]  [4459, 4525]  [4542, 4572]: -0.26 Ang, 8.55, 9.49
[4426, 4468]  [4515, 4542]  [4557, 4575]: 0.85 Ang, 8.14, 9.81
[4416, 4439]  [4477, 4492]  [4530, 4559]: -0.80 Ang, 8.33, 9.07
